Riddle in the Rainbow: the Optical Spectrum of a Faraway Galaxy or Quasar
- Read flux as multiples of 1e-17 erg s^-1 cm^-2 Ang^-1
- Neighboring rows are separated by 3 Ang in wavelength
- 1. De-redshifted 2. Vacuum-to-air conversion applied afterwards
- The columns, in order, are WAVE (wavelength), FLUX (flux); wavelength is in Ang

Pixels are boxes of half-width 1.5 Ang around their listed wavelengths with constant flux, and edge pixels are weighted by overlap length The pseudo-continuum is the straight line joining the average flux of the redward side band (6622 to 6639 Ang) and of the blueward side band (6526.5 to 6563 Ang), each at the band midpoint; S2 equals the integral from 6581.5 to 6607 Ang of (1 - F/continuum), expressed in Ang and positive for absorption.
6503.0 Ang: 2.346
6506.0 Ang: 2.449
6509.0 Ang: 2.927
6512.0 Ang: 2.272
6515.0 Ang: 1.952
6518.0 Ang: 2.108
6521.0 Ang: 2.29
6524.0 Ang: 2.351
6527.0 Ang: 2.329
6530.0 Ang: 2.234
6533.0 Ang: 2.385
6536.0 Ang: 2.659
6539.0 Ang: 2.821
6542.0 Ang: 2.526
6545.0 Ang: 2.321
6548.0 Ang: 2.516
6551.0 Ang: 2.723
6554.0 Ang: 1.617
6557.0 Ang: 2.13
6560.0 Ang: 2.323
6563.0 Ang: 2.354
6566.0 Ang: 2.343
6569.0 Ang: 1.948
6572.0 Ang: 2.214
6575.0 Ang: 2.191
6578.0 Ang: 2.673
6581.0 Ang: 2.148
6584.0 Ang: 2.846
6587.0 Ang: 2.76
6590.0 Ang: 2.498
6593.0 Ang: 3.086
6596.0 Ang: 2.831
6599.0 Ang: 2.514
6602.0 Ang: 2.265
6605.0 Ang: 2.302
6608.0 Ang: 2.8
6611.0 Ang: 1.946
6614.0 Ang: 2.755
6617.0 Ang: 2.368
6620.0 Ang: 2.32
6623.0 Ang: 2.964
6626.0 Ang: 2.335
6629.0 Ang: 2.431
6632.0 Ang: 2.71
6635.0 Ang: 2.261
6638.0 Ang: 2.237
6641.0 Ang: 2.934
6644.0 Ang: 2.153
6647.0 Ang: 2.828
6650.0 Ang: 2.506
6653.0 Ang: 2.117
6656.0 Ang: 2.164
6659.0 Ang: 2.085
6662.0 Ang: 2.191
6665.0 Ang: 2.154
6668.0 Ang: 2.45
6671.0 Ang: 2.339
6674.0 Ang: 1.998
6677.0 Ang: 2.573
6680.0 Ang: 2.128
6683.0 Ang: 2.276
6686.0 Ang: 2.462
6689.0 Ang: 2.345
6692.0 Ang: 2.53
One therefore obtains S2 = -1.9 Ang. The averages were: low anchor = 2.38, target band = 2.62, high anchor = 2.48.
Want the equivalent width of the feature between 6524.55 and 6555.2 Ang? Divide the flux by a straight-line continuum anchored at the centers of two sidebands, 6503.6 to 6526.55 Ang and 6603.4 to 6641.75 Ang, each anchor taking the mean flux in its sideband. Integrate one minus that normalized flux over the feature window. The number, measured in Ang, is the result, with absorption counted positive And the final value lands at -0.7 Ang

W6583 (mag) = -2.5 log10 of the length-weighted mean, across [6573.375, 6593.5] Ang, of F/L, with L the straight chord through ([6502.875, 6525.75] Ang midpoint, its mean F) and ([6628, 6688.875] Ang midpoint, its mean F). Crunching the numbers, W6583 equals -0.102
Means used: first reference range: 2.34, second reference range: 2.35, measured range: 2.57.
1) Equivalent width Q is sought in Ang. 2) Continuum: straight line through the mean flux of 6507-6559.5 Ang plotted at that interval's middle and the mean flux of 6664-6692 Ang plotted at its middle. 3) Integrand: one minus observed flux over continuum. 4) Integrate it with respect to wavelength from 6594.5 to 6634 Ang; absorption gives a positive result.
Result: -2.75 Ang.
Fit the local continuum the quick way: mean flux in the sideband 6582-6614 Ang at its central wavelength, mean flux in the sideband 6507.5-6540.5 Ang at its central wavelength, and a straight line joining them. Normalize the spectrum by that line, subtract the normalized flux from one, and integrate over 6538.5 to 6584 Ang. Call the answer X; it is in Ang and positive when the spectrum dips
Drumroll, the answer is 2.9 Ang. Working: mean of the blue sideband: 2.39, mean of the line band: 2.33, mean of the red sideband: 2.59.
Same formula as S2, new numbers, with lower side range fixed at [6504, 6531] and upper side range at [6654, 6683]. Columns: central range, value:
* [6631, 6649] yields -2.1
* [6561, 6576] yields 0.5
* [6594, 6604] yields -1.2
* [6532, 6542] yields -1.3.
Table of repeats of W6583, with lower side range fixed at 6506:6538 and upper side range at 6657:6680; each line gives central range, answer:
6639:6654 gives -0.113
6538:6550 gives -0.087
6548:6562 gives 0.047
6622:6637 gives -0.108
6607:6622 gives -0.071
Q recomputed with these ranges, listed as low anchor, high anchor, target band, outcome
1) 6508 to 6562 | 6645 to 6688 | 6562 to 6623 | -3.6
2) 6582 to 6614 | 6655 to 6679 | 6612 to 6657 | -1.2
